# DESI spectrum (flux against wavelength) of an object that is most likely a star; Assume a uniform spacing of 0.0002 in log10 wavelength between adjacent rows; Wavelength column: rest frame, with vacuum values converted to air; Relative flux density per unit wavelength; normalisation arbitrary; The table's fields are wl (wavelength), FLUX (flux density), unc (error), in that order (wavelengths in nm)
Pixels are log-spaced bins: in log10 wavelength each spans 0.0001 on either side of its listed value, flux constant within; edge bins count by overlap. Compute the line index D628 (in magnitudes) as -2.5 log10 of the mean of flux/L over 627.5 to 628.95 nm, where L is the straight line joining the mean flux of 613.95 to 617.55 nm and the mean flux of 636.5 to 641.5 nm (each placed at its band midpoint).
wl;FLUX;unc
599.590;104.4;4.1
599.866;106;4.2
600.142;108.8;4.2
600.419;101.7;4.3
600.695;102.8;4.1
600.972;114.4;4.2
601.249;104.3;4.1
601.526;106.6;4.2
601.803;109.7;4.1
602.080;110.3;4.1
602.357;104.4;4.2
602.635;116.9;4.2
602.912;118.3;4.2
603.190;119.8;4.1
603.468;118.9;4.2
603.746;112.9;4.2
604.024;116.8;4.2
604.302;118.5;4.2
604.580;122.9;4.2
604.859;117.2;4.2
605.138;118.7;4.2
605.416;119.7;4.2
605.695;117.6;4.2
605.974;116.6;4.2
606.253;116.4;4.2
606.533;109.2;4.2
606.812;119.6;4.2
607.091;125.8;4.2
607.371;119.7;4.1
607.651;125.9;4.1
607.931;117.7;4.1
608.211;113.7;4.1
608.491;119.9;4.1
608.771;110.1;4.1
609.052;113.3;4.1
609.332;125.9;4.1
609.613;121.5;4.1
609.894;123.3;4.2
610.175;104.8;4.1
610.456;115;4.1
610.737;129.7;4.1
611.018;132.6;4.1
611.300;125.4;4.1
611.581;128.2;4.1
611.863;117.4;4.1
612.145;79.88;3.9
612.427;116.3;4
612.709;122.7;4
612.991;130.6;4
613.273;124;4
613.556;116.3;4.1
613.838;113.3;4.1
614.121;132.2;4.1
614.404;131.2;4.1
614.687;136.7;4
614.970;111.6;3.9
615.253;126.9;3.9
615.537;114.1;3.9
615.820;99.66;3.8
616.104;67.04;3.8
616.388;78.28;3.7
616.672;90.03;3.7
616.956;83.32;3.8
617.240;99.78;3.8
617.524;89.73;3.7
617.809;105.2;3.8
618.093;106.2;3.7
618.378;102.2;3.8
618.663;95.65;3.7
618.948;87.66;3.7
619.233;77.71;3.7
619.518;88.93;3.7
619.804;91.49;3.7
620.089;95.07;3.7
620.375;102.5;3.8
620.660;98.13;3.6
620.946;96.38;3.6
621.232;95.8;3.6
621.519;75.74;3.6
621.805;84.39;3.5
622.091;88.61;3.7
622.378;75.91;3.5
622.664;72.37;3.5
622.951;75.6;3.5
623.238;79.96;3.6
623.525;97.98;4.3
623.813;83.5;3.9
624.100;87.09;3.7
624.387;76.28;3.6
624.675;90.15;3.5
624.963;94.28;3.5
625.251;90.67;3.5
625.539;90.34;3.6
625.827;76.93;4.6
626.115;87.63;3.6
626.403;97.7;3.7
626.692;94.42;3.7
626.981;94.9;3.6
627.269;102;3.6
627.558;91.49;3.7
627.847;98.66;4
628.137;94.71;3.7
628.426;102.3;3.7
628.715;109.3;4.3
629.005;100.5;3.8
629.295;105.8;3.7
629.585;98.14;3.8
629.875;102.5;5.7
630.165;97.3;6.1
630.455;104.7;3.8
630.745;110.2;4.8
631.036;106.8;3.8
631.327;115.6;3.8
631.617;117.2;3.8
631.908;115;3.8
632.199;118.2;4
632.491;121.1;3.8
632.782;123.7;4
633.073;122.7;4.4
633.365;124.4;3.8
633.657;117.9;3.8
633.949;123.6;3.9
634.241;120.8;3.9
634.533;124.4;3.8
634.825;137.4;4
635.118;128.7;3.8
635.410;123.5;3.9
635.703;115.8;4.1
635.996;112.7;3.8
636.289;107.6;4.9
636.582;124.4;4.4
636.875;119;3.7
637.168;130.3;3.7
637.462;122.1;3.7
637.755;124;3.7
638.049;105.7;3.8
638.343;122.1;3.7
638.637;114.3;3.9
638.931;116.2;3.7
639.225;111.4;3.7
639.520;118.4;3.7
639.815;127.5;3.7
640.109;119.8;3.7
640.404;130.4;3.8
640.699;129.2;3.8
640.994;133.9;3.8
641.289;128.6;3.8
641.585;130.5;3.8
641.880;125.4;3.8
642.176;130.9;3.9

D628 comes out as 0.148 mag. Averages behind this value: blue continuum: 105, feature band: 99.8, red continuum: 122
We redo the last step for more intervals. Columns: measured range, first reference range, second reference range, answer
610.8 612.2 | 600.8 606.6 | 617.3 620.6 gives -0.14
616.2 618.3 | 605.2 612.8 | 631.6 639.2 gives 0.27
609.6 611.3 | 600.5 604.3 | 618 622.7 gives -0.19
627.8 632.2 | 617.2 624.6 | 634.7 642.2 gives 0.01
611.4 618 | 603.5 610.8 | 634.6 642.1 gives 0.09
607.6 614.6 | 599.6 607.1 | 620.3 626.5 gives -0.16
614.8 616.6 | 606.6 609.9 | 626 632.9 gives 0.15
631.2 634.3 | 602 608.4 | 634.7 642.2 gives 0.01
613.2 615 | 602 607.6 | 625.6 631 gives -0.14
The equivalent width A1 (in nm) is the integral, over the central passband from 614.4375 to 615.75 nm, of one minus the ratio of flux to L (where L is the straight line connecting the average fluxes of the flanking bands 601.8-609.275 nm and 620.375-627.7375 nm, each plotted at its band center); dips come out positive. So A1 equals -0.252 nm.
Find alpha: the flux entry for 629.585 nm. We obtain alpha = 98.14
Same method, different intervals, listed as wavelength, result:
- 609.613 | 121.5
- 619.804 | 91.49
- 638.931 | 116.2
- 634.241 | 120.8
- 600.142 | 108.8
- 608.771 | 110.1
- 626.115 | 87.63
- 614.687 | 136.7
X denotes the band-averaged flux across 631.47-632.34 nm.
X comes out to 117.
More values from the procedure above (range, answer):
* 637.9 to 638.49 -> 114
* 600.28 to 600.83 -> 102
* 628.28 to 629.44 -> 104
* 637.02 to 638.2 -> 121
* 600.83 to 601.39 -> 109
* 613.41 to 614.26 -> 121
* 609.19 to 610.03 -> 124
